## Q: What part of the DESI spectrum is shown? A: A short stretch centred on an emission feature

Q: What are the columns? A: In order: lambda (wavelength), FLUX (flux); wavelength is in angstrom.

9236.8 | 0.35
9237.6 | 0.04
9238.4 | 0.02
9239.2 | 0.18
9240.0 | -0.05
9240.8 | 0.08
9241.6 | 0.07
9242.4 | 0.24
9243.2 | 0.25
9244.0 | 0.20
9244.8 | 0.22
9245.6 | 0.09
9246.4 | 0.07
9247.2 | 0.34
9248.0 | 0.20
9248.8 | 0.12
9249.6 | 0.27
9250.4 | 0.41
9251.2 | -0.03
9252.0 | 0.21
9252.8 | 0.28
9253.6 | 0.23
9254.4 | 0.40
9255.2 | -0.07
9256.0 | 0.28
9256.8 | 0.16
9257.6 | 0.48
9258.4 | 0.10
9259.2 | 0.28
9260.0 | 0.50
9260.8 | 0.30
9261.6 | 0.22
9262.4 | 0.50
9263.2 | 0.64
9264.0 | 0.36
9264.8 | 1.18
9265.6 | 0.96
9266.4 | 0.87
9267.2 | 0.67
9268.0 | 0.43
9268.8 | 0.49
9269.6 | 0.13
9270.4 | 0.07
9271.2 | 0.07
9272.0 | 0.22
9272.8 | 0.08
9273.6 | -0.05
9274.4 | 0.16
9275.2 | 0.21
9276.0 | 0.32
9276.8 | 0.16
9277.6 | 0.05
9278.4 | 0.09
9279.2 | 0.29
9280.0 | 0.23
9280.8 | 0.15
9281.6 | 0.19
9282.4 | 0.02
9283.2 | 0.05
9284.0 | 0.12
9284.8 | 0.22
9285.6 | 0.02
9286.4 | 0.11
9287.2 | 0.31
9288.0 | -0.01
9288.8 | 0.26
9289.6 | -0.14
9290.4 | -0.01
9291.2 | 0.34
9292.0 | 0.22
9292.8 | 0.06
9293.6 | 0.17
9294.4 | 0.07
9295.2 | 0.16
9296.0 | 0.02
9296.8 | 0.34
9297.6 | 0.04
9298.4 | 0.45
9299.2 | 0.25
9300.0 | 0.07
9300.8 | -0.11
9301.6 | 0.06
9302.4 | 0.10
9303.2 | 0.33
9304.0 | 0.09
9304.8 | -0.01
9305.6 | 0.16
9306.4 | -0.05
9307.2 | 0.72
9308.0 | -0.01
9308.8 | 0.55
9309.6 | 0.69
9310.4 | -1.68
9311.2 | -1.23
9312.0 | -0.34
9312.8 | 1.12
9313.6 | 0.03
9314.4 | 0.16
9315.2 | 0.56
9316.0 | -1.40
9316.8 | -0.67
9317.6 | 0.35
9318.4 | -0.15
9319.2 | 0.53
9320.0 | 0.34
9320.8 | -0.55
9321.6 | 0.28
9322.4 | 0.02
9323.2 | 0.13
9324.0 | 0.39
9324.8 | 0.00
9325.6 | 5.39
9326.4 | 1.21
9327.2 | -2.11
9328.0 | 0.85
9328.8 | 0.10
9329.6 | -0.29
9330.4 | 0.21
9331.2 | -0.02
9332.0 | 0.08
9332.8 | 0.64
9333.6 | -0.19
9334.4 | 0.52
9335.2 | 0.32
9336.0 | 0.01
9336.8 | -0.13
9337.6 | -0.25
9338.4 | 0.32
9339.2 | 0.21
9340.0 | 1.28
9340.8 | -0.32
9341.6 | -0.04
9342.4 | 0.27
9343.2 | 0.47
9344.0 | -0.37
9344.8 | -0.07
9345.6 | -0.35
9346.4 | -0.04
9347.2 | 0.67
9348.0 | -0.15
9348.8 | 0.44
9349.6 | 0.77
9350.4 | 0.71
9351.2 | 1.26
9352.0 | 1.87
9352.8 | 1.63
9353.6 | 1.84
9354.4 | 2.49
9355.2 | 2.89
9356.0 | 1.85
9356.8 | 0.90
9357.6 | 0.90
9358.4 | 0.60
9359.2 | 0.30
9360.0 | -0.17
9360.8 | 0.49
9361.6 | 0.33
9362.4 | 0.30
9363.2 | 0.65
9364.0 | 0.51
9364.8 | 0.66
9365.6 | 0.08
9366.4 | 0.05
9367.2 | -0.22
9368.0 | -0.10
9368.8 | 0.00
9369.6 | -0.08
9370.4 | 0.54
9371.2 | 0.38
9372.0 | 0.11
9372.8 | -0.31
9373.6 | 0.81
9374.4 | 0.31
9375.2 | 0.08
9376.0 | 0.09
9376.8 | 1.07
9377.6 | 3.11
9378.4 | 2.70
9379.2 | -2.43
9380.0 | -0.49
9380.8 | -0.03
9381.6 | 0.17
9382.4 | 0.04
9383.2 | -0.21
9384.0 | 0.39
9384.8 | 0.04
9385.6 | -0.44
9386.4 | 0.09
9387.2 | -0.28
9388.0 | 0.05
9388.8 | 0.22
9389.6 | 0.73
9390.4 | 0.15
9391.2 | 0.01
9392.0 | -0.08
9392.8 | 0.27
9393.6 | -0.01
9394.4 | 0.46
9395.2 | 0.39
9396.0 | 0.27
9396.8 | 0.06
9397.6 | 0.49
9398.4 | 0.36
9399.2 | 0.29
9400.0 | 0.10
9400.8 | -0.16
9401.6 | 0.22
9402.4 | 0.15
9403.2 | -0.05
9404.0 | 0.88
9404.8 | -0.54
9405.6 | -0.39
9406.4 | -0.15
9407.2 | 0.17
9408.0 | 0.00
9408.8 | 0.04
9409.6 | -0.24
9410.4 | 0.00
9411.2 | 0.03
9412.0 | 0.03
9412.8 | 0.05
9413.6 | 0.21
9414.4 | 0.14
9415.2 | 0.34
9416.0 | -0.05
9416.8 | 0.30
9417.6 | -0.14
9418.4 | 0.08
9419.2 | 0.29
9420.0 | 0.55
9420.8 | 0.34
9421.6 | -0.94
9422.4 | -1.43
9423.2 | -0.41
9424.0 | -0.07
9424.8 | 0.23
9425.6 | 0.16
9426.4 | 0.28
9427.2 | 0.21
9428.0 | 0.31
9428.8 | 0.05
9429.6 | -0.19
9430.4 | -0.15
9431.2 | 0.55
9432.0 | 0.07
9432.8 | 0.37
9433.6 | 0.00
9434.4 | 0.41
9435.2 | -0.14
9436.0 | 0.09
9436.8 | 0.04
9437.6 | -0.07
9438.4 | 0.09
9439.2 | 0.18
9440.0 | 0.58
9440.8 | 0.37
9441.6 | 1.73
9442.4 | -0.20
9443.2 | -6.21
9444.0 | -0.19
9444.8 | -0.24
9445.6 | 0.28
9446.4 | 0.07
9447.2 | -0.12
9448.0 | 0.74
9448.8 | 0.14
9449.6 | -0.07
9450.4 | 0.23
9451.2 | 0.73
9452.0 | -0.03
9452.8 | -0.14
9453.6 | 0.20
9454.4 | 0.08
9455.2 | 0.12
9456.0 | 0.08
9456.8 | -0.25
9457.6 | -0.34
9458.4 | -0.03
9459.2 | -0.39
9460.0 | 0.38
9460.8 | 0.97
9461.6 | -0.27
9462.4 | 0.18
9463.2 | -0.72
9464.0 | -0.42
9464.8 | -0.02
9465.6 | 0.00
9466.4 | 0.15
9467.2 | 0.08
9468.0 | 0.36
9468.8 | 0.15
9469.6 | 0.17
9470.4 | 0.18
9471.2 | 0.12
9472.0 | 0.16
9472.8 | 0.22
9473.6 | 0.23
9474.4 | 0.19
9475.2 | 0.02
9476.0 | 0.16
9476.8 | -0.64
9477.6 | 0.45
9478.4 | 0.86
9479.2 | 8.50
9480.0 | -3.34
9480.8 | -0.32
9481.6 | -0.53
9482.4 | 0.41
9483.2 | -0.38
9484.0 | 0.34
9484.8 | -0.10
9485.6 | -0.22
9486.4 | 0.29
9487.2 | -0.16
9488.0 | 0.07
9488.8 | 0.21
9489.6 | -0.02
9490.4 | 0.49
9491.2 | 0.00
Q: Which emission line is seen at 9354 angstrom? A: [O III]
